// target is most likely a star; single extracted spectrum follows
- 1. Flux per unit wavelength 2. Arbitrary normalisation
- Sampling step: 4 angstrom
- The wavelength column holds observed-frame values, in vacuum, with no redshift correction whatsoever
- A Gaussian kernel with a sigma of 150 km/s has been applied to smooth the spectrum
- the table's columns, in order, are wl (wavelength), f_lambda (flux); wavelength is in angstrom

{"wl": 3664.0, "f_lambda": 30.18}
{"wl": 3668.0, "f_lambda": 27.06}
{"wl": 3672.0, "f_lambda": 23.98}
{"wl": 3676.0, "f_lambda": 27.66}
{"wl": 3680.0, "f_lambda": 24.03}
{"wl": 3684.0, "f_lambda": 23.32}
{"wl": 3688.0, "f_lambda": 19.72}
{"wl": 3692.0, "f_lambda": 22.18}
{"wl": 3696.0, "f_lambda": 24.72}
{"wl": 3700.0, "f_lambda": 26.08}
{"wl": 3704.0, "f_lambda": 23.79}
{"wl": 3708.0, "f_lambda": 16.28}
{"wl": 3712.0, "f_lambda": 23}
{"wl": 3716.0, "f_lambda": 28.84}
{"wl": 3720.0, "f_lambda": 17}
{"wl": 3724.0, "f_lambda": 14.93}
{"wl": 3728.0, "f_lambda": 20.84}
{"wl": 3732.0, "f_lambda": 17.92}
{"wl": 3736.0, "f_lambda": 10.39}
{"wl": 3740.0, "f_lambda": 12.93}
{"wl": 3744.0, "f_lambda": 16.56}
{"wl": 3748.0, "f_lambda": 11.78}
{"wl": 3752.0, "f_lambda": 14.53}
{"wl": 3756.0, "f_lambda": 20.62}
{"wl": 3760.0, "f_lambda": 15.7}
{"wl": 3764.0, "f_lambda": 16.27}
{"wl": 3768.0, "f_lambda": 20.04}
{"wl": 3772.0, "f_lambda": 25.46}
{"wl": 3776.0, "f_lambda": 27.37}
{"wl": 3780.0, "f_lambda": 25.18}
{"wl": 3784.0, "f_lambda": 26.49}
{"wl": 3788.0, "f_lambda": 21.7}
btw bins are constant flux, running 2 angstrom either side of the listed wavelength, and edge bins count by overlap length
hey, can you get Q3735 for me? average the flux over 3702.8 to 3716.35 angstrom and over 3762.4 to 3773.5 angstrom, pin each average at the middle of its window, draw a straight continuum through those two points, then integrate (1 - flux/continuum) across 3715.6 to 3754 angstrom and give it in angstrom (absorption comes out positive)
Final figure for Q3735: 9.8 angstrom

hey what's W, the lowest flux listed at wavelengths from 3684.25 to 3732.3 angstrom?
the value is 14.93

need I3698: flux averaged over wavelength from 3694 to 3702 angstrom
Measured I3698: 25.4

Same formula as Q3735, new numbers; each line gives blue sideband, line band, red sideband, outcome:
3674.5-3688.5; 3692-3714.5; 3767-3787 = 1.24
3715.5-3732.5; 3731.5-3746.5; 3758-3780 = 4.48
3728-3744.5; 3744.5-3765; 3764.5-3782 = 3.81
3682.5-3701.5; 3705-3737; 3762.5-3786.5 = 5.79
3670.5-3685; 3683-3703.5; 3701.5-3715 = 0.01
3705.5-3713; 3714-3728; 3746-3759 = -1.41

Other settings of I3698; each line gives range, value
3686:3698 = 22.2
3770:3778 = 26.4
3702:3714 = 21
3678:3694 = 22.3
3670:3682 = 25.2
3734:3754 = 13.2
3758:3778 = 21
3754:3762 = 18.2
